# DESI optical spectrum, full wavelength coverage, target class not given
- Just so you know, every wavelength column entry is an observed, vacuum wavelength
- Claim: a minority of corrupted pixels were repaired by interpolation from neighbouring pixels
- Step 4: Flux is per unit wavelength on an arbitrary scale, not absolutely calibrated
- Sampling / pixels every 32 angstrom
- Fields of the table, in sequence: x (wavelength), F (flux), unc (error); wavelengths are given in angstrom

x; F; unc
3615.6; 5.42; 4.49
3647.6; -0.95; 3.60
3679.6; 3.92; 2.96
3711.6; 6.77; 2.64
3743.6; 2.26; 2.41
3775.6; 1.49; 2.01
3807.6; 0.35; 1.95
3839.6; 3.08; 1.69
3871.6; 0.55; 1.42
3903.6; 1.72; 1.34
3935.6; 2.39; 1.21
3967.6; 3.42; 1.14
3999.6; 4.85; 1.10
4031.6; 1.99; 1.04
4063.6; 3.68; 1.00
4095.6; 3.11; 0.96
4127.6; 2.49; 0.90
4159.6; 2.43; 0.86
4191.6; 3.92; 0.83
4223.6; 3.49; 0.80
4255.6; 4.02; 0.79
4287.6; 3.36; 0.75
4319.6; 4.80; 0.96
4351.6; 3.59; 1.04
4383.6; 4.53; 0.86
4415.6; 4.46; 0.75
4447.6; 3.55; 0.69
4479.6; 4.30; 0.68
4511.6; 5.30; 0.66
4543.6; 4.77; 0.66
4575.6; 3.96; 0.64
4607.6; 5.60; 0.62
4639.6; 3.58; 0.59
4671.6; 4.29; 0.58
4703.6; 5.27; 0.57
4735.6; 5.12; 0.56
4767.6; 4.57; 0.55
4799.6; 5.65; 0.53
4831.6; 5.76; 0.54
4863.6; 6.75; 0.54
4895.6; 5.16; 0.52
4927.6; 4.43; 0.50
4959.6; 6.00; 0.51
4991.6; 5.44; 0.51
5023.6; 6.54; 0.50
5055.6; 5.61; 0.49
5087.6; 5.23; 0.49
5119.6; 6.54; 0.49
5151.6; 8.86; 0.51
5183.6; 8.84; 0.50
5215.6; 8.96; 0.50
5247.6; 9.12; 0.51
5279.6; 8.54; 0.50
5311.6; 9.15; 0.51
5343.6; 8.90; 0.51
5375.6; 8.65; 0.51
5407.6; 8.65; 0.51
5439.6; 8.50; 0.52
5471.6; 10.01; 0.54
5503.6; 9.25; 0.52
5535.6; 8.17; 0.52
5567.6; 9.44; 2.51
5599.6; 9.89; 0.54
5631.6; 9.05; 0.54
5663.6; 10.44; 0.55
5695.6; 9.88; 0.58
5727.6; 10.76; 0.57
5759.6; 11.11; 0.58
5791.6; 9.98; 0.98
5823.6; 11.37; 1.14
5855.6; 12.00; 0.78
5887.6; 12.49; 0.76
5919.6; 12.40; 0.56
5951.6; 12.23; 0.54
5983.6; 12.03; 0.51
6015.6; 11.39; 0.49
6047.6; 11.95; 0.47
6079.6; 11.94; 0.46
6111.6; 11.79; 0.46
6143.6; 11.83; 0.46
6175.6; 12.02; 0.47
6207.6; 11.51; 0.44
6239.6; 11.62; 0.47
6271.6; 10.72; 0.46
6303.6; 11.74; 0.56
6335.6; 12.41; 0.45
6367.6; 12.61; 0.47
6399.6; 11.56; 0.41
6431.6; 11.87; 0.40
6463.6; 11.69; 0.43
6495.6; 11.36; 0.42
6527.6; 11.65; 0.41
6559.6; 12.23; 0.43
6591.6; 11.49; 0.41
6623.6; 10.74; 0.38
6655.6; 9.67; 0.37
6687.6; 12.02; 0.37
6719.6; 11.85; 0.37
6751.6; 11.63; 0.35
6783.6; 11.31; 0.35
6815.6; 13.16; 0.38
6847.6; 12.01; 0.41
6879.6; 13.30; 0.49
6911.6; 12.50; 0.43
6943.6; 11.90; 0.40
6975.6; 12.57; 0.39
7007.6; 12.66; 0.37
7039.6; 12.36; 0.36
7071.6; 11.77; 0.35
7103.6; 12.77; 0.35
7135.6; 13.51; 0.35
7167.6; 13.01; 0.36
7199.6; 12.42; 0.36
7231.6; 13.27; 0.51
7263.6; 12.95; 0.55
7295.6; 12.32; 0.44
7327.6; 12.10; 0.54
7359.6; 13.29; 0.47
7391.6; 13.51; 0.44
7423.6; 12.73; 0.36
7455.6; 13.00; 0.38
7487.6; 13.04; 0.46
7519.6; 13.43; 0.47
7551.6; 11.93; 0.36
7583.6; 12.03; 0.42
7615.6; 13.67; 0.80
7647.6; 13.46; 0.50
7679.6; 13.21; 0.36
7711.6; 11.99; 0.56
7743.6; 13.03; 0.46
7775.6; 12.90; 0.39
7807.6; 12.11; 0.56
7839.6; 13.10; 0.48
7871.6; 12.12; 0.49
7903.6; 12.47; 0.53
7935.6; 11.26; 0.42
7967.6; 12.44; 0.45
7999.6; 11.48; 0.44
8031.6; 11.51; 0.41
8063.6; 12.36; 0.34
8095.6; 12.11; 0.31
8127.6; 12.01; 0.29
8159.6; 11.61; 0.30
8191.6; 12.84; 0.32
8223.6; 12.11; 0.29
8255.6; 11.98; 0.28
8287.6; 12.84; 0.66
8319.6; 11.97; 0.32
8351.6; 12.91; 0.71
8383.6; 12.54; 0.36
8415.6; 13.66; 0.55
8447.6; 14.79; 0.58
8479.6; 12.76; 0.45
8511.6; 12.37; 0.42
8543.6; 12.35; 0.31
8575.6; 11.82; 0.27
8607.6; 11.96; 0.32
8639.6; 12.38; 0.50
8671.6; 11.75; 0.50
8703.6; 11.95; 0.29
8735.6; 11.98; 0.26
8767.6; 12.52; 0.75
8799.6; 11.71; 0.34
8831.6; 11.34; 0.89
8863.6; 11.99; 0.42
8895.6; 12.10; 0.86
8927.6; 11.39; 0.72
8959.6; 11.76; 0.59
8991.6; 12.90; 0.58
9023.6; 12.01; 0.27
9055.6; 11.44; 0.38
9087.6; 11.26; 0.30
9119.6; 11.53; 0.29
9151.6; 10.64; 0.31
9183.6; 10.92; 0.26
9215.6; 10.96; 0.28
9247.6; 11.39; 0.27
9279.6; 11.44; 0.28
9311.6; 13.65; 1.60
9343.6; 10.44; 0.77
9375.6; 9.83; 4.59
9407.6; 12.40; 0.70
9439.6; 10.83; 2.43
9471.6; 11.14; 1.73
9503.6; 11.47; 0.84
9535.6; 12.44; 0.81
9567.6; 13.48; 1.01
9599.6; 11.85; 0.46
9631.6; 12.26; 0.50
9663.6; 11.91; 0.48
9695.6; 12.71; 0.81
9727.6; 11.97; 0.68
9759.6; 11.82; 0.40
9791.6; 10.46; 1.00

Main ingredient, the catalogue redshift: 0.284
